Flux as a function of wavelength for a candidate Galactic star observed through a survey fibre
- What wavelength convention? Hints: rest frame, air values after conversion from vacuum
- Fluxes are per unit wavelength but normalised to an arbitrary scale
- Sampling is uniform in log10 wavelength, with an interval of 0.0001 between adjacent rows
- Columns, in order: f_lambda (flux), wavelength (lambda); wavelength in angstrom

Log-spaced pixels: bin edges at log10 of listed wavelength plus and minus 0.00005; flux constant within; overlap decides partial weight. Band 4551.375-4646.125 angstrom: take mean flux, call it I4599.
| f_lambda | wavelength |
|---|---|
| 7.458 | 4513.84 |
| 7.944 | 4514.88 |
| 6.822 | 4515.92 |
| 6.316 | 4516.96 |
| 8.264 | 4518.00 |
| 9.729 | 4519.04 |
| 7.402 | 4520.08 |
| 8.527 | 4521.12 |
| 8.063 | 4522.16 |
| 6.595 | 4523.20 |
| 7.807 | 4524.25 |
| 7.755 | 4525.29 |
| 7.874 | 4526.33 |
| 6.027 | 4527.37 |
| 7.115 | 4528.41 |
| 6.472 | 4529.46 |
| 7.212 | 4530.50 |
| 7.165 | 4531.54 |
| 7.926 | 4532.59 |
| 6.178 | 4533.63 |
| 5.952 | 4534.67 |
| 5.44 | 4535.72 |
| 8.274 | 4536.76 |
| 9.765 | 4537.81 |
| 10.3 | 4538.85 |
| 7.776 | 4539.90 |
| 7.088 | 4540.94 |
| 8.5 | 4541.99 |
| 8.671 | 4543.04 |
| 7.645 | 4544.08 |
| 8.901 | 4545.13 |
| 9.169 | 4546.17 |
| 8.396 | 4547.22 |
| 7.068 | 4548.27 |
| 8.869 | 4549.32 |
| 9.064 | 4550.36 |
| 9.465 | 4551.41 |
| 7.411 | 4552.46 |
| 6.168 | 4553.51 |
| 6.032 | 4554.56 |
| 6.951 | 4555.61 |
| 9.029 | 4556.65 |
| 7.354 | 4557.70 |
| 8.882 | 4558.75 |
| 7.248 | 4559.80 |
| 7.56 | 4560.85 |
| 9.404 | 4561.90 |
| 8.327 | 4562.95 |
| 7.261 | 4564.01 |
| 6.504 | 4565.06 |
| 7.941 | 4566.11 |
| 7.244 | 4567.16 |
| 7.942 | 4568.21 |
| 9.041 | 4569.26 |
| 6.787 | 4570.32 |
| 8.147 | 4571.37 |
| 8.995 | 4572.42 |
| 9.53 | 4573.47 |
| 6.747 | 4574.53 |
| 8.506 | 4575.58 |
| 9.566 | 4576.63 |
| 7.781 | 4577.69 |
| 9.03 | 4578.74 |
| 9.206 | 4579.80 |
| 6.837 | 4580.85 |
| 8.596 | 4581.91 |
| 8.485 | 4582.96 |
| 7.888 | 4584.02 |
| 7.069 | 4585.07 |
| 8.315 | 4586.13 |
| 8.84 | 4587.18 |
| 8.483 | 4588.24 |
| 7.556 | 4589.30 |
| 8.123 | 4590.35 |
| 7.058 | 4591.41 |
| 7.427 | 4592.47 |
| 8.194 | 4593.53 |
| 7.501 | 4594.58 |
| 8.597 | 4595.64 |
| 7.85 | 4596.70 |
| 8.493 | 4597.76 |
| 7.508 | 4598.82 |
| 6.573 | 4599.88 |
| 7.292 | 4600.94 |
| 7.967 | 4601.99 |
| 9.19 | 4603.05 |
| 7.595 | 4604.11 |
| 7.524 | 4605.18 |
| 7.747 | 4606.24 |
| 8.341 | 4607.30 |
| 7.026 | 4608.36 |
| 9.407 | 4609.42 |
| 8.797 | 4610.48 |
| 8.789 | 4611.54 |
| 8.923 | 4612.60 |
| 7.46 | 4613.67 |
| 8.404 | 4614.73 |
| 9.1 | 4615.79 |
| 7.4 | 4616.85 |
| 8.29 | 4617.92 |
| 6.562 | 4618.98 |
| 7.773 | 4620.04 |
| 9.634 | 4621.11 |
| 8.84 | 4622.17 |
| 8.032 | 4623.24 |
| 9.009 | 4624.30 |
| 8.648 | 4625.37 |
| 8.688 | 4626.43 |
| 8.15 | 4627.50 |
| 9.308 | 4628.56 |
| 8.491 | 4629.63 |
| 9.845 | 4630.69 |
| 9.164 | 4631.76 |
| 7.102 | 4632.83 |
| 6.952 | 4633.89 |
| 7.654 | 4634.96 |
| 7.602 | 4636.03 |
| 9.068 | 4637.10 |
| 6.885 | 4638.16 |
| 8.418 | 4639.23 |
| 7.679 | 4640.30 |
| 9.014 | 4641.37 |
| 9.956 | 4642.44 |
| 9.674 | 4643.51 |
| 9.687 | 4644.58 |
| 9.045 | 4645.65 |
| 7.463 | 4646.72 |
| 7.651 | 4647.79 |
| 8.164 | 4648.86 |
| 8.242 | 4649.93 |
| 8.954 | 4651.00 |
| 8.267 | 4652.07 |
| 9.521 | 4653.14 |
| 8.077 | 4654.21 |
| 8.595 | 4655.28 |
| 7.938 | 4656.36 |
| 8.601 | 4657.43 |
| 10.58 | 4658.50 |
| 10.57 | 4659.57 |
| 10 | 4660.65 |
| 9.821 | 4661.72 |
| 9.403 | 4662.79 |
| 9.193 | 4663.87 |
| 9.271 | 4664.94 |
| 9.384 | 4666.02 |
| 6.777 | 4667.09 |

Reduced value 8.14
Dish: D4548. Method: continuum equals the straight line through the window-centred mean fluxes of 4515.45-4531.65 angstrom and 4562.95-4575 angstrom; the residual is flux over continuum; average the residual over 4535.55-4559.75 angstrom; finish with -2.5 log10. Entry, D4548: -0.06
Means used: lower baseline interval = 7.46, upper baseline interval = 7.85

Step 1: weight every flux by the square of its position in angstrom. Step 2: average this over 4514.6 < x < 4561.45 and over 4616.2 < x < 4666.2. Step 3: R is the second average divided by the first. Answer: 1.2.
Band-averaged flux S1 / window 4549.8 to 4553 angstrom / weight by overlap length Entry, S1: 8.64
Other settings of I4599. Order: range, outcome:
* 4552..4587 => 7.94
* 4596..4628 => 8.17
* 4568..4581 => 8.37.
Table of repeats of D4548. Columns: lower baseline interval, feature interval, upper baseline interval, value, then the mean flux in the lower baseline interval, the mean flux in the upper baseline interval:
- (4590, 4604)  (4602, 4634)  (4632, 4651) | -0.04 mag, 7.82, 8.28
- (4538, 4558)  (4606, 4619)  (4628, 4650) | 0.01 mag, 8.14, 8.44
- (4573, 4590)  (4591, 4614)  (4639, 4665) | 0.07 mag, 8.27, 8.95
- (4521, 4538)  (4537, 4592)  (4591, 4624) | -0.07 mag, 7.22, 8.05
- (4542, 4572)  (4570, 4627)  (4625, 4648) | 0.01 mag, 7.96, 8.47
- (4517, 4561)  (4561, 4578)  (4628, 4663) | -0.01 mag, 7.77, 8.7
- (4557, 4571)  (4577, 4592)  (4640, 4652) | -0.01 mag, 7.82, 8.69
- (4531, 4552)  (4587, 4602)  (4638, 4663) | 0.09 mag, 8.08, 8.86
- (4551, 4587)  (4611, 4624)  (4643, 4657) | 0.01 mag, 7.98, 8.56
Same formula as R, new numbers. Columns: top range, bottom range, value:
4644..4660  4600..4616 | 1.09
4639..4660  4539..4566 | 1.15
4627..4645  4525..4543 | 1.19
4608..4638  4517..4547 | 1.12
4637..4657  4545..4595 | 1.10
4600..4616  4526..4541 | 1.15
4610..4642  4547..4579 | 1.07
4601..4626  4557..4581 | 1.04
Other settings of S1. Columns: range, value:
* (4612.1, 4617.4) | 8.24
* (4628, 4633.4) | 8.78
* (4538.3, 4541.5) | 8.41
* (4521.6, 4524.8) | 7.49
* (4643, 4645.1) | 9.68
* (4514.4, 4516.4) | 7.38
